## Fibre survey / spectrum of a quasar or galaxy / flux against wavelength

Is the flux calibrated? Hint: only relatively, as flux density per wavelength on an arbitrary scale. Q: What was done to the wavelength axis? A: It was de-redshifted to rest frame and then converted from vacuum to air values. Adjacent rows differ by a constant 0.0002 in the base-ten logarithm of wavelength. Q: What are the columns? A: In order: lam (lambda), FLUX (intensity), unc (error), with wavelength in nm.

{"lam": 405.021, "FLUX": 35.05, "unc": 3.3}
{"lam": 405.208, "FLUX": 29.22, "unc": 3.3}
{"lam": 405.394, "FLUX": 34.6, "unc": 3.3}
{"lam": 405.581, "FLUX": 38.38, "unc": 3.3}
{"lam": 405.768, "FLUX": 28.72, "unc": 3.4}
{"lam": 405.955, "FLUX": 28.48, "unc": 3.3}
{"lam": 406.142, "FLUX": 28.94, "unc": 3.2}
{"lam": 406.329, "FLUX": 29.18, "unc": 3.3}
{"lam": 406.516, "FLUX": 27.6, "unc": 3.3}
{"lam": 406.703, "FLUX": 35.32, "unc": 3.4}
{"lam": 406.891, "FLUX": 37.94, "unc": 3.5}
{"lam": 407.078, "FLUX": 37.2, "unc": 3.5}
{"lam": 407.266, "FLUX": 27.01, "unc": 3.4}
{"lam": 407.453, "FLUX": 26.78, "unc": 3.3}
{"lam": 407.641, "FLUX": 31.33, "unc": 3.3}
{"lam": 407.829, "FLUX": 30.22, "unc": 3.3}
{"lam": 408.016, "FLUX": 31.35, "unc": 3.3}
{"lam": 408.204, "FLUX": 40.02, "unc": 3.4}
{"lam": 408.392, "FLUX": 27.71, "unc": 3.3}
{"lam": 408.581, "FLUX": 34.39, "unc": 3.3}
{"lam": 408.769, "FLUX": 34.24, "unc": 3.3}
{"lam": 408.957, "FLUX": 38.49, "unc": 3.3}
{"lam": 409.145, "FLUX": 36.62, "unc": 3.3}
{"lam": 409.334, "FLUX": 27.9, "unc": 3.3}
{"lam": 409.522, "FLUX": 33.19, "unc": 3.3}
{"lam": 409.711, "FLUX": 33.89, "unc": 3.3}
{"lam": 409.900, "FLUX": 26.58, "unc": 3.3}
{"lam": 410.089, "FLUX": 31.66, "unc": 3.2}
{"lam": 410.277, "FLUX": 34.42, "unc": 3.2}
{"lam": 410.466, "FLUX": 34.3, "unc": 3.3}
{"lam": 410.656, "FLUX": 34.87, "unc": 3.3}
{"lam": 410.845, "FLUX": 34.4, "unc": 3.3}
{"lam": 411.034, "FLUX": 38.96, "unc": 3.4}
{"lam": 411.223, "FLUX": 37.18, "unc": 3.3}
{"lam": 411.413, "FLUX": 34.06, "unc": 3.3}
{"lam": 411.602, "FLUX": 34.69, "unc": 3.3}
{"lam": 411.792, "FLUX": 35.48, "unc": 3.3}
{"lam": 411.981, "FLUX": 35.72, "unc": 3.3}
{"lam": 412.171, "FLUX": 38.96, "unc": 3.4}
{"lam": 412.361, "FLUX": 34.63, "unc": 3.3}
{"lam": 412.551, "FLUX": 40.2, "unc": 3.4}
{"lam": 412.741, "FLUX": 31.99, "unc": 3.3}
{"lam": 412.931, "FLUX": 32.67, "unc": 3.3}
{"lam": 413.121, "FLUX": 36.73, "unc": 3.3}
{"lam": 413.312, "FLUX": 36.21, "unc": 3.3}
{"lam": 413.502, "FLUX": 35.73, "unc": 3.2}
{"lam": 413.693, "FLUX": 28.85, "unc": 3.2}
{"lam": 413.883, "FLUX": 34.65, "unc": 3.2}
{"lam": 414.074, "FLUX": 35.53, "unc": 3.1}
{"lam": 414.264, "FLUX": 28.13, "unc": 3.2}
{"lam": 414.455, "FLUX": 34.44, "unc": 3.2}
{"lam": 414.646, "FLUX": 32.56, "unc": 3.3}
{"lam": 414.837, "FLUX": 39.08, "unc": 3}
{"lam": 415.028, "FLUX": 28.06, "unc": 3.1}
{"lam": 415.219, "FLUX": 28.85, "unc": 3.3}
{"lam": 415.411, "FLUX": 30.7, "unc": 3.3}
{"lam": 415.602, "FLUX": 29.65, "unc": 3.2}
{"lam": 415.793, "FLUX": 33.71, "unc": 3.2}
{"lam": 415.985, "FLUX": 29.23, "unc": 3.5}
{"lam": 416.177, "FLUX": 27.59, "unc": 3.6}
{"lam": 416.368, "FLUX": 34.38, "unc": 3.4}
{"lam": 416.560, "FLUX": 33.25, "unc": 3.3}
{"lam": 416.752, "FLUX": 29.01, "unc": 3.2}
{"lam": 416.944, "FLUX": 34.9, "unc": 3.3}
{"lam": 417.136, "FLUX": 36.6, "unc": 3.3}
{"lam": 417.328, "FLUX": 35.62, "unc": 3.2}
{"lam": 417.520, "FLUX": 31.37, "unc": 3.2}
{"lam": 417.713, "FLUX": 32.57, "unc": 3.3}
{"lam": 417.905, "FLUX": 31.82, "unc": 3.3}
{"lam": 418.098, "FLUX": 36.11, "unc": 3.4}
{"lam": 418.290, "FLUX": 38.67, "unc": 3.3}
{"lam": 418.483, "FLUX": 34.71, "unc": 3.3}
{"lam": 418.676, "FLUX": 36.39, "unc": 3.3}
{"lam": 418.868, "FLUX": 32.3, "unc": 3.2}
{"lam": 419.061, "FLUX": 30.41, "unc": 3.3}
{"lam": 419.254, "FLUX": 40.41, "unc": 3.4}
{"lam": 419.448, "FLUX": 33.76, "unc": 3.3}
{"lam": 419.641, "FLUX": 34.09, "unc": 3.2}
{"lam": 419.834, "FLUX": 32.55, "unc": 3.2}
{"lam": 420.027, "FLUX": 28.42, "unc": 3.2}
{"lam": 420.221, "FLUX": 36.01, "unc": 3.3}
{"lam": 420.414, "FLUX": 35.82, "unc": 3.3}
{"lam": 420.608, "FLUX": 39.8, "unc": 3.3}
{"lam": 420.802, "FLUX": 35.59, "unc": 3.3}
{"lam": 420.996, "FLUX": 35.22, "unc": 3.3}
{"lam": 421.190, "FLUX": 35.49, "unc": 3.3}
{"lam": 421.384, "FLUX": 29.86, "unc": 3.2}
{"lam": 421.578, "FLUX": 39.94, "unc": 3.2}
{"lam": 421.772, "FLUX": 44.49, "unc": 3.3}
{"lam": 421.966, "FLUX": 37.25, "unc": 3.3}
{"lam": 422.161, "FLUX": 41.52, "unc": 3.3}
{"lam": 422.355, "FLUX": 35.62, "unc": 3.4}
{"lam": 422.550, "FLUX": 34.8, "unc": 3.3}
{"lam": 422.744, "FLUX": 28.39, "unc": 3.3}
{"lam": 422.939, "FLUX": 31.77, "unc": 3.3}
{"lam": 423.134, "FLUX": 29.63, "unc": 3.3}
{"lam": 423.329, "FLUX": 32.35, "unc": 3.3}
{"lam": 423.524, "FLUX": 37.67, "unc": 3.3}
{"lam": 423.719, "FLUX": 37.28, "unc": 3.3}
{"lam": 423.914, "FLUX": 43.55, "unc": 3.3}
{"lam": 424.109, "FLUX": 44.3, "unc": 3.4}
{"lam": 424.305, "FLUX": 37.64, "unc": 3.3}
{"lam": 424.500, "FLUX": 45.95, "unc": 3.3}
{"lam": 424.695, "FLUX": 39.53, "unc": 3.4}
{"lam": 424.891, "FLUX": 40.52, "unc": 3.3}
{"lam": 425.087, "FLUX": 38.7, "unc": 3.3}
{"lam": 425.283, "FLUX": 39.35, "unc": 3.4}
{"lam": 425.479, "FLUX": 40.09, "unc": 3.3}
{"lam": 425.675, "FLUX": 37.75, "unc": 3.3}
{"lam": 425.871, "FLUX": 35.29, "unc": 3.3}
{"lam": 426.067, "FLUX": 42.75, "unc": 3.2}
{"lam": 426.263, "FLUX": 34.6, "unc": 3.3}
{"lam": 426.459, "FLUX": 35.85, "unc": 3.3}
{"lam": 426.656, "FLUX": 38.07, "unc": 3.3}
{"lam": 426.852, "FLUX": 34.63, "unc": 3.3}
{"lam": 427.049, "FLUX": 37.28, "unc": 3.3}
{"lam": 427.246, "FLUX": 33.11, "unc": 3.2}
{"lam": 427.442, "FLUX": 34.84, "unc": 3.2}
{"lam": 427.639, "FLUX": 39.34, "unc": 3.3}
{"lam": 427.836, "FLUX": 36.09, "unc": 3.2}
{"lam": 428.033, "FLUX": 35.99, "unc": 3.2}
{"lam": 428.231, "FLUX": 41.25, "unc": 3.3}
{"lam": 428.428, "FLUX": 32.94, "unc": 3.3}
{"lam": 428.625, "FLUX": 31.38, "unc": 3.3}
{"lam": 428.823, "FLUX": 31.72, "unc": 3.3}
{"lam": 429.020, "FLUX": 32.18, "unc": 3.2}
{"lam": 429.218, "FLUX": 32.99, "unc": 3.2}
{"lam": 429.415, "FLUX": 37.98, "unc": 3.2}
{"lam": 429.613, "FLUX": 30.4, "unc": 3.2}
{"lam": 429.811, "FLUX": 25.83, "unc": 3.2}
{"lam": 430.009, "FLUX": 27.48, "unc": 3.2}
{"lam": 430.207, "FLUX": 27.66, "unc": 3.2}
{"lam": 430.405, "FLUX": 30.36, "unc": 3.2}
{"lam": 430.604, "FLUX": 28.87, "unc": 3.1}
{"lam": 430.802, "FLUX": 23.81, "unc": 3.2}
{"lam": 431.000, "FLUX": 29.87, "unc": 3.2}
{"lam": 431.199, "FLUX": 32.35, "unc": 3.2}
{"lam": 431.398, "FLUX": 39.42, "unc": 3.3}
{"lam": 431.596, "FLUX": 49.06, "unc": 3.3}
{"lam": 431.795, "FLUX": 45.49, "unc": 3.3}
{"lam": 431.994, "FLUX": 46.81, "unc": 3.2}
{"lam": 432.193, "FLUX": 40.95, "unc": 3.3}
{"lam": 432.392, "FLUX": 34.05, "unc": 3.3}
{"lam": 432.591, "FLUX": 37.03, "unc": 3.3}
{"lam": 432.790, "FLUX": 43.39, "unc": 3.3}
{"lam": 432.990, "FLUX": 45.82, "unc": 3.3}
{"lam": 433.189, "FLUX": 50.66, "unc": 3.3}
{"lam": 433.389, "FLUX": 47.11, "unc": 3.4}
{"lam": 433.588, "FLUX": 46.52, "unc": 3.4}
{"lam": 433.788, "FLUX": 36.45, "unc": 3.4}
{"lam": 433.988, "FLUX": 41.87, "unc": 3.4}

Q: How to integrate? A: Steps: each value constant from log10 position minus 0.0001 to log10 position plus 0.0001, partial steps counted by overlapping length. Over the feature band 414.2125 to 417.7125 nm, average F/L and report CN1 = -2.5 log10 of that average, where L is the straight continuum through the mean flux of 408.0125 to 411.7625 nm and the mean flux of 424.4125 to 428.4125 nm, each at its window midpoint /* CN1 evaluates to 0.11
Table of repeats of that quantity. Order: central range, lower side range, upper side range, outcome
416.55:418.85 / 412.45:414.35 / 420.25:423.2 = 0.02 mag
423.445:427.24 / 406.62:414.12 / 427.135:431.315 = -0.19 mag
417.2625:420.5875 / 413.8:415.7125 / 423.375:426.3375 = 0.03 mag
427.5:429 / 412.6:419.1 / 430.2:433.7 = 0.07 mag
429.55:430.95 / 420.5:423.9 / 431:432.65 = 0.38 mag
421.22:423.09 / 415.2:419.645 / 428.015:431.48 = -0.10 mag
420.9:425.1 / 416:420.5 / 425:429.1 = -0.07 mag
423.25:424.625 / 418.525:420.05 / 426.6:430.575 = -0.19 mag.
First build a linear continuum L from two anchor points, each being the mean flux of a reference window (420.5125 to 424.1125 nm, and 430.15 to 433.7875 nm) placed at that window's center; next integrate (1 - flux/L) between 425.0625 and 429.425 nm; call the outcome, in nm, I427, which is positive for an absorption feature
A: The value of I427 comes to 0.17 nm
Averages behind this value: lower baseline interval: 36.4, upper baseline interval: 38.9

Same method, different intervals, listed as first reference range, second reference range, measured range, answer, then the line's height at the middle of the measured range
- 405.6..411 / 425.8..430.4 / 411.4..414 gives -0.179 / 32.8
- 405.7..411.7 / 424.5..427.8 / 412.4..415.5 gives 0.077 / 34.3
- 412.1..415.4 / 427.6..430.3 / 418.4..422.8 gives -0.260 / 33.4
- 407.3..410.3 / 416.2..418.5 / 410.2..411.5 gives -0.112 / 32.7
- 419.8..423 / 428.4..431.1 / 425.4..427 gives -0.241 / 32.5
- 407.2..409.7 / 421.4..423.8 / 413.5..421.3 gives 0.234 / 34.5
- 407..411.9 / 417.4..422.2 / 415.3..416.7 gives 0.140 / 34.6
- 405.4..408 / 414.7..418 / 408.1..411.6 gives -0.265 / 31.7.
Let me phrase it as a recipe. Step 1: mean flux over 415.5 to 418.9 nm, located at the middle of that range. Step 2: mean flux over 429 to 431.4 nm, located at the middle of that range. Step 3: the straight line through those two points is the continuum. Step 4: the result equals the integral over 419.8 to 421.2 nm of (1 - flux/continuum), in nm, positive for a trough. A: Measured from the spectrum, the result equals -0.11 nm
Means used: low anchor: 33.2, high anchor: 30.3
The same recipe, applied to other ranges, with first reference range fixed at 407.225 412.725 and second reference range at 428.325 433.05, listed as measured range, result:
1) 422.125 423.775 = 0.02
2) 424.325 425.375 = -0.18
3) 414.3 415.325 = 0.05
